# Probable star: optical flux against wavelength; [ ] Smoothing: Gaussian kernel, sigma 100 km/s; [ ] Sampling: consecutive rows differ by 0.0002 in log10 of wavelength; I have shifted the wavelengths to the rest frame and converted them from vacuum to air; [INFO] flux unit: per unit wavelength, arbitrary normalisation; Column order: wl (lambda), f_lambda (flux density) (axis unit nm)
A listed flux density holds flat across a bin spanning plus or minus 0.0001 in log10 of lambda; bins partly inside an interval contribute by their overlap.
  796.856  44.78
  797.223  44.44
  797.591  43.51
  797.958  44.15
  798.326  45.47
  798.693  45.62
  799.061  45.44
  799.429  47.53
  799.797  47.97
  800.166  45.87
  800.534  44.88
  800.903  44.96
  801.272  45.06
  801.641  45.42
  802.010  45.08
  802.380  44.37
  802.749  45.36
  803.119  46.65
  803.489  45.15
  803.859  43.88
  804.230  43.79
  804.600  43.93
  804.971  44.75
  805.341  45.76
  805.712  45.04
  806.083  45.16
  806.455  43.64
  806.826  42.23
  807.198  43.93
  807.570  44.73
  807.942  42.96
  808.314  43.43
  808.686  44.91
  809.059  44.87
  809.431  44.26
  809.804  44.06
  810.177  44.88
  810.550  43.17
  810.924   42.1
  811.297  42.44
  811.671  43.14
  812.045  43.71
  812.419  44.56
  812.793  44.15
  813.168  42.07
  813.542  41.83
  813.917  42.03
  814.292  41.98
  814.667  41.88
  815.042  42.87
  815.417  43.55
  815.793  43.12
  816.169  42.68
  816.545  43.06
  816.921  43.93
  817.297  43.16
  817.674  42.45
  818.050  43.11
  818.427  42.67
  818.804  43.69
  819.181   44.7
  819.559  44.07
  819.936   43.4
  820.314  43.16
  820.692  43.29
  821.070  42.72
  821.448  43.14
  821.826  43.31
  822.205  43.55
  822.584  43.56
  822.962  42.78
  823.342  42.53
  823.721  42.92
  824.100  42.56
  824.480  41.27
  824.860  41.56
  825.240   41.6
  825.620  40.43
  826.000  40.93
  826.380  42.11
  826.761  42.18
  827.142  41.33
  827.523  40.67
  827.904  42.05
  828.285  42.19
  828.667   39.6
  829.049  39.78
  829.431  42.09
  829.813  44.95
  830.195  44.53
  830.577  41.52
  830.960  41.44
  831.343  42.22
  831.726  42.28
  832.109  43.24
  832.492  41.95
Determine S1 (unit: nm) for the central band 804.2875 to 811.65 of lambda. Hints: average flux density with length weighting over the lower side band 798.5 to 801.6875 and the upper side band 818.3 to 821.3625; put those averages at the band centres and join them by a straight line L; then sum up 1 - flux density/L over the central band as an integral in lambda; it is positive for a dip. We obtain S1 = 0.15 nm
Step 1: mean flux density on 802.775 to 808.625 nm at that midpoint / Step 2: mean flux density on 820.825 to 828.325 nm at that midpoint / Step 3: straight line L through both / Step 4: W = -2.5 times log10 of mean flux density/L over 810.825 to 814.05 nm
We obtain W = 0.02 mag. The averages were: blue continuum 44.4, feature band 42.9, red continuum 42.2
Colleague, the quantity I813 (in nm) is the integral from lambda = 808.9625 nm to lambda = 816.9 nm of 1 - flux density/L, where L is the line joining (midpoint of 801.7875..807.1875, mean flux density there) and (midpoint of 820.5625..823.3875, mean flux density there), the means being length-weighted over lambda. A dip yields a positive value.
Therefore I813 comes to 0.13 nm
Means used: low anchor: 44.6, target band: 43.2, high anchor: 43.1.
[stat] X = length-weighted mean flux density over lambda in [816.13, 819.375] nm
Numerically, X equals 43.3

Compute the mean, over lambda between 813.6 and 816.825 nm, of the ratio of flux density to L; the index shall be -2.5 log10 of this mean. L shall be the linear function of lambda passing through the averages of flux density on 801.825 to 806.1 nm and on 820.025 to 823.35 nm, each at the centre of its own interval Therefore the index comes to 0.03 mag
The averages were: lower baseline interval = 44.9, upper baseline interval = 43.1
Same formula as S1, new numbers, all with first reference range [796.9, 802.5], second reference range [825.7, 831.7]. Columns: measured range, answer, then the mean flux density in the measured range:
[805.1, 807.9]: 0.01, 44.3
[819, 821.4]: -0.04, 43.5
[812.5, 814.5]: 0.05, 42.5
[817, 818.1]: 0.00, 43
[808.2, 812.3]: 0.03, 43.7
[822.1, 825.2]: -0.01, 42.5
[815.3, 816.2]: 0.00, 43.1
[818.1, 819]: 0.00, 43.2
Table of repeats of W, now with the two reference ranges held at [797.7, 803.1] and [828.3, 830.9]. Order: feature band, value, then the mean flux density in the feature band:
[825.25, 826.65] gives 0.031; 41.3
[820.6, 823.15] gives -0.006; 43.2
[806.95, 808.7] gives 0.020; 43.8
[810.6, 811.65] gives 0.044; 42.5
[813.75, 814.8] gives 0.048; 42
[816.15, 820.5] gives 0.001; 43.4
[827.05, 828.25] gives 0.021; 41.5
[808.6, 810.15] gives -0.002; 44.5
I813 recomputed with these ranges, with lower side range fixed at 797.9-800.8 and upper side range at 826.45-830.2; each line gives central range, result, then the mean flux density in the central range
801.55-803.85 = 0.01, 45.2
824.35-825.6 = 0.03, 41.3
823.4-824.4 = 0.00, 42.6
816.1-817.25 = 0.00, 43.3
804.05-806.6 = 0.03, 44.6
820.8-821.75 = 0.00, 43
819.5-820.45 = -0.01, 43.5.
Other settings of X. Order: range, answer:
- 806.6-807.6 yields 43.5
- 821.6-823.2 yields 43.3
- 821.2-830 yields 42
